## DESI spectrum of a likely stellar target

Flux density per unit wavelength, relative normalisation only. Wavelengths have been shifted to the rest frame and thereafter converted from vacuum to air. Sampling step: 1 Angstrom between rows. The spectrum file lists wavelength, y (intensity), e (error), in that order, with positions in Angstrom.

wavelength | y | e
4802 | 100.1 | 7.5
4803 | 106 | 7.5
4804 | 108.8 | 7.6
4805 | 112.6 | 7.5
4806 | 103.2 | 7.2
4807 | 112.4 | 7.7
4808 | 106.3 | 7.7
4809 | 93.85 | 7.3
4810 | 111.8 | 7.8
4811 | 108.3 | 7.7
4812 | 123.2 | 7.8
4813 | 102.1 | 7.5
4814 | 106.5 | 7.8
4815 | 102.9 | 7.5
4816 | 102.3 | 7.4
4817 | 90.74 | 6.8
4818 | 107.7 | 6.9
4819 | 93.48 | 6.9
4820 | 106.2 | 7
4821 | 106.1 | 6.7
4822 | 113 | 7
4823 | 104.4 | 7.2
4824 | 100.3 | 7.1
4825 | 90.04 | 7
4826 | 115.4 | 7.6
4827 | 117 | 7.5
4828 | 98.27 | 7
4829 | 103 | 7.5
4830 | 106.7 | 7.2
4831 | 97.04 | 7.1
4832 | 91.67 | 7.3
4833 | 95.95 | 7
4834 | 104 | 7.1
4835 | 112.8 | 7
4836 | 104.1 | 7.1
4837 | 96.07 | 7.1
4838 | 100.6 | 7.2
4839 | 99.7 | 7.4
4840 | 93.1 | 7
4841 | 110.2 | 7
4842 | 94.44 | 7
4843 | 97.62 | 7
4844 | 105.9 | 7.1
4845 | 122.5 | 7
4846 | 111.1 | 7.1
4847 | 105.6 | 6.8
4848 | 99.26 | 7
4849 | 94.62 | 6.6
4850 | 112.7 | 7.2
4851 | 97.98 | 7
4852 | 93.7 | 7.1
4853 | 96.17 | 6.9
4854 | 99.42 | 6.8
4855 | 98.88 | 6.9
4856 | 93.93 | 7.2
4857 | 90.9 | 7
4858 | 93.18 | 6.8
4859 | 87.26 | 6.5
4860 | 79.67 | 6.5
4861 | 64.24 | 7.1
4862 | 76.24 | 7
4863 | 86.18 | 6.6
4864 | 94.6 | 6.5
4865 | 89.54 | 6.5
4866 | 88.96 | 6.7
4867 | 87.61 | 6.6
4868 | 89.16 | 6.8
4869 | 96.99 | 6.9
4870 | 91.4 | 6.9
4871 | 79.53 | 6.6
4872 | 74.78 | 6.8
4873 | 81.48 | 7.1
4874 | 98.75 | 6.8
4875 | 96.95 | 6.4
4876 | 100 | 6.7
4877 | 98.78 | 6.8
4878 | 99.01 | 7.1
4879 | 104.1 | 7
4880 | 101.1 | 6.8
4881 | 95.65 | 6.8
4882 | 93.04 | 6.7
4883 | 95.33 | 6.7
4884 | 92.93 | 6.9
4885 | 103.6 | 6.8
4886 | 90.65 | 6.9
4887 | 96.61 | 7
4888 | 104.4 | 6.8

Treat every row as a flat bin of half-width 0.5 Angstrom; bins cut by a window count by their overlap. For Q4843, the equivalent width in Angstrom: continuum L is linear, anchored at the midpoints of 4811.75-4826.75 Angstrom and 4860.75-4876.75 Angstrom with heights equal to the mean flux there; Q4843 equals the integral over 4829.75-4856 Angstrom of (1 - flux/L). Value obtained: -1.4 Angstrom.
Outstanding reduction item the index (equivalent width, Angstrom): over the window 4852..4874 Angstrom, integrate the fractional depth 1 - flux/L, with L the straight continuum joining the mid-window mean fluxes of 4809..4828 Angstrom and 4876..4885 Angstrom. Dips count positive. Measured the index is 2.6 Angstrom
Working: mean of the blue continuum 105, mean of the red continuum 98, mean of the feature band 88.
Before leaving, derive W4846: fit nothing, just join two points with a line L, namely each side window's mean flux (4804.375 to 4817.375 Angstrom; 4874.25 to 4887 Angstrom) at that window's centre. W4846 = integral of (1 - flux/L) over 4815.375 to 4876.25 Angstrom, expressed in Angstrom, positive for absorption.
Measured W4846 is 2.8 Angstrom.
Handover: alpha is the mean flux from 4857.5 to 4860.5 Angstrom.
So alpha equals 86.7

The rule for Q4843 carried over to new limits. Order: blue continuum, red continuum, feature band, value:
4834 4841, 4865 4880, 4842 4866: 0.6 Angstrom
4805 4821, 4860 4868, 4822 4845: -1.4 Angstrom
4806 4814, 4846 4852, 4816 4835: 0.5 Angstrom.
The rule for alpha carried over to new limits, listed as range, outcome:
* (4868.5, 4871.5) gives 89.3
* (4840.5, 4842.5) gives 102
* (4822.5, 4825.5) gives 98.2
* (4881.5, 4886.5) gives 95.1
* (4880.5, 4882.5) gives 94.3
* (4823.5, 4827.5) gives 106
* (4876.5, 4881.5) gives 99.7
